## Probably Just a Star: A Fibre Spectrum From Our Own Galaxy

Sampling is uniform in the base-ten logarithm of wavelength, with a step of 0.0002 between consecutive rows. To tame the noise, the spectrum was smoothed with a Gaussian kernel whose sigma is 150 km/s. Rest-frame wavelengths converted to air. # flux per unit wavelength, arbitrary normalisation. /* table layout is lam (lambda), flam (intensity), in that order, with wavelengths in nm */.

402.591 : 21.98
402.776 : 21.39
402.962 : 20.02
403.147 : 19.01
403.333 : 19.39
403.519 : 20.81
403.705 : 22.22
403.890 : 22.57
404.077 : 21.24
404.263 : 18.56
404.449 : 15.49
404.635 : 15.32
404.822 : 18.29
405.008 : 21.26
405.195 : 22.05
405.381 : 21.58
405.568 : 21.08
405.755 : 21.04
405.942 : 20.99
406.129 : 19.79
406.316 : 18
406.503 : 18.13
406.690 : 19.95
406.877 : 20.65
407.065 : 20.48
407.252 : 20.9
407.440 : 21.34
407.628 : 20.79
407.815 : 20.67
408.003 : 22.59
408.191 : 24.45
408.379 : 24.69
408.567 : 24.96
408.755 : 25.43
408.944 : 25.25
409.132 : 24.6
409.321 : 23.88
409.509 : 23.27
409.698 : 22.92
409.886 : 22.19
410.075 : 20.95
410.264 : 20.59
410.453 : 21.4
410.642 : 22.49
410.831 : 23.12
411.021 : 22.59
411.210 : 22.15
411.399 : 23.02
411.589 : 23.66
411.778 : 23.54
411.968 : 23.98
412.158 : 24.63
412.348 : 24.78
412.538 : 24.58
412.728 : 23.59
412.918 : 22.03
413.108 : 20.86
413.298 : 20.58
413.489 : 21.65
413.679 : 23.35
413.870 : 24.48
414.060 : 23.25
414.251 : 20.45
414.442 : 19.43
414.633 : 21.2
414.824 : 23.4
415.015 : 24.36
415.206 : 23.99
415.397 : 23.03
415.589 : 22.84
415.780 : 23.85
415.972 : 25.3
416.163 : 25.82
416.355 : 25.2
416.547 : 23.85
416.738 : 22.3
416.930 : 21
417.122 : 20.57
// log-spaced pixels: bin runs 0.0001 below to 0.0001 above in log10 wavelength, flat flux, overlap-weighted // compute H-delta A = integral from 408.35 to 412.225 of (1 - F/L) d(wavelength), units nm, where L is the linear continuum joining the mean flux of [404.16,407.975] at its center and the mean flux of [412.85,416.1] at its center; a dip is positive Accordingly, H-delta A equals -0.37 nm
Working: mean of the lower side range 19.9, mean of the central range 23.3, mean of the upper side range 22.6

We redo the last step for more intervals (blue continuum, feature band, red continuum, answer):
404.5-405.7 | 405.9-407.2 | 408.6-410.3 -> 0.080 nm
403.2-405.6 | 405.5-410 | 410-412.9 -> -0.124 nm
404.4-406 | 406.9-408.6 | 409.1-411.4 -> -0.081 nm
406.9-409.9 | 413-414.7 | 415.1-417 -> 0.133 nm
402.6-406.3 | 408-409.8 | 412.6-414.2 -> -0.254 nm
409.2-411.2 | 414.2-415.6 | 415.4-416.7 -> 0.090 nm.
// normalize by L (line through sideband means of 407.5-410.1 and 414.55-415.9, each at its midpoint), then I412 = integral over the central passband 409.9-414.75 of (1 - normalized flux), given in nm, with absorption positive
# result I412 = 0.17 nm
